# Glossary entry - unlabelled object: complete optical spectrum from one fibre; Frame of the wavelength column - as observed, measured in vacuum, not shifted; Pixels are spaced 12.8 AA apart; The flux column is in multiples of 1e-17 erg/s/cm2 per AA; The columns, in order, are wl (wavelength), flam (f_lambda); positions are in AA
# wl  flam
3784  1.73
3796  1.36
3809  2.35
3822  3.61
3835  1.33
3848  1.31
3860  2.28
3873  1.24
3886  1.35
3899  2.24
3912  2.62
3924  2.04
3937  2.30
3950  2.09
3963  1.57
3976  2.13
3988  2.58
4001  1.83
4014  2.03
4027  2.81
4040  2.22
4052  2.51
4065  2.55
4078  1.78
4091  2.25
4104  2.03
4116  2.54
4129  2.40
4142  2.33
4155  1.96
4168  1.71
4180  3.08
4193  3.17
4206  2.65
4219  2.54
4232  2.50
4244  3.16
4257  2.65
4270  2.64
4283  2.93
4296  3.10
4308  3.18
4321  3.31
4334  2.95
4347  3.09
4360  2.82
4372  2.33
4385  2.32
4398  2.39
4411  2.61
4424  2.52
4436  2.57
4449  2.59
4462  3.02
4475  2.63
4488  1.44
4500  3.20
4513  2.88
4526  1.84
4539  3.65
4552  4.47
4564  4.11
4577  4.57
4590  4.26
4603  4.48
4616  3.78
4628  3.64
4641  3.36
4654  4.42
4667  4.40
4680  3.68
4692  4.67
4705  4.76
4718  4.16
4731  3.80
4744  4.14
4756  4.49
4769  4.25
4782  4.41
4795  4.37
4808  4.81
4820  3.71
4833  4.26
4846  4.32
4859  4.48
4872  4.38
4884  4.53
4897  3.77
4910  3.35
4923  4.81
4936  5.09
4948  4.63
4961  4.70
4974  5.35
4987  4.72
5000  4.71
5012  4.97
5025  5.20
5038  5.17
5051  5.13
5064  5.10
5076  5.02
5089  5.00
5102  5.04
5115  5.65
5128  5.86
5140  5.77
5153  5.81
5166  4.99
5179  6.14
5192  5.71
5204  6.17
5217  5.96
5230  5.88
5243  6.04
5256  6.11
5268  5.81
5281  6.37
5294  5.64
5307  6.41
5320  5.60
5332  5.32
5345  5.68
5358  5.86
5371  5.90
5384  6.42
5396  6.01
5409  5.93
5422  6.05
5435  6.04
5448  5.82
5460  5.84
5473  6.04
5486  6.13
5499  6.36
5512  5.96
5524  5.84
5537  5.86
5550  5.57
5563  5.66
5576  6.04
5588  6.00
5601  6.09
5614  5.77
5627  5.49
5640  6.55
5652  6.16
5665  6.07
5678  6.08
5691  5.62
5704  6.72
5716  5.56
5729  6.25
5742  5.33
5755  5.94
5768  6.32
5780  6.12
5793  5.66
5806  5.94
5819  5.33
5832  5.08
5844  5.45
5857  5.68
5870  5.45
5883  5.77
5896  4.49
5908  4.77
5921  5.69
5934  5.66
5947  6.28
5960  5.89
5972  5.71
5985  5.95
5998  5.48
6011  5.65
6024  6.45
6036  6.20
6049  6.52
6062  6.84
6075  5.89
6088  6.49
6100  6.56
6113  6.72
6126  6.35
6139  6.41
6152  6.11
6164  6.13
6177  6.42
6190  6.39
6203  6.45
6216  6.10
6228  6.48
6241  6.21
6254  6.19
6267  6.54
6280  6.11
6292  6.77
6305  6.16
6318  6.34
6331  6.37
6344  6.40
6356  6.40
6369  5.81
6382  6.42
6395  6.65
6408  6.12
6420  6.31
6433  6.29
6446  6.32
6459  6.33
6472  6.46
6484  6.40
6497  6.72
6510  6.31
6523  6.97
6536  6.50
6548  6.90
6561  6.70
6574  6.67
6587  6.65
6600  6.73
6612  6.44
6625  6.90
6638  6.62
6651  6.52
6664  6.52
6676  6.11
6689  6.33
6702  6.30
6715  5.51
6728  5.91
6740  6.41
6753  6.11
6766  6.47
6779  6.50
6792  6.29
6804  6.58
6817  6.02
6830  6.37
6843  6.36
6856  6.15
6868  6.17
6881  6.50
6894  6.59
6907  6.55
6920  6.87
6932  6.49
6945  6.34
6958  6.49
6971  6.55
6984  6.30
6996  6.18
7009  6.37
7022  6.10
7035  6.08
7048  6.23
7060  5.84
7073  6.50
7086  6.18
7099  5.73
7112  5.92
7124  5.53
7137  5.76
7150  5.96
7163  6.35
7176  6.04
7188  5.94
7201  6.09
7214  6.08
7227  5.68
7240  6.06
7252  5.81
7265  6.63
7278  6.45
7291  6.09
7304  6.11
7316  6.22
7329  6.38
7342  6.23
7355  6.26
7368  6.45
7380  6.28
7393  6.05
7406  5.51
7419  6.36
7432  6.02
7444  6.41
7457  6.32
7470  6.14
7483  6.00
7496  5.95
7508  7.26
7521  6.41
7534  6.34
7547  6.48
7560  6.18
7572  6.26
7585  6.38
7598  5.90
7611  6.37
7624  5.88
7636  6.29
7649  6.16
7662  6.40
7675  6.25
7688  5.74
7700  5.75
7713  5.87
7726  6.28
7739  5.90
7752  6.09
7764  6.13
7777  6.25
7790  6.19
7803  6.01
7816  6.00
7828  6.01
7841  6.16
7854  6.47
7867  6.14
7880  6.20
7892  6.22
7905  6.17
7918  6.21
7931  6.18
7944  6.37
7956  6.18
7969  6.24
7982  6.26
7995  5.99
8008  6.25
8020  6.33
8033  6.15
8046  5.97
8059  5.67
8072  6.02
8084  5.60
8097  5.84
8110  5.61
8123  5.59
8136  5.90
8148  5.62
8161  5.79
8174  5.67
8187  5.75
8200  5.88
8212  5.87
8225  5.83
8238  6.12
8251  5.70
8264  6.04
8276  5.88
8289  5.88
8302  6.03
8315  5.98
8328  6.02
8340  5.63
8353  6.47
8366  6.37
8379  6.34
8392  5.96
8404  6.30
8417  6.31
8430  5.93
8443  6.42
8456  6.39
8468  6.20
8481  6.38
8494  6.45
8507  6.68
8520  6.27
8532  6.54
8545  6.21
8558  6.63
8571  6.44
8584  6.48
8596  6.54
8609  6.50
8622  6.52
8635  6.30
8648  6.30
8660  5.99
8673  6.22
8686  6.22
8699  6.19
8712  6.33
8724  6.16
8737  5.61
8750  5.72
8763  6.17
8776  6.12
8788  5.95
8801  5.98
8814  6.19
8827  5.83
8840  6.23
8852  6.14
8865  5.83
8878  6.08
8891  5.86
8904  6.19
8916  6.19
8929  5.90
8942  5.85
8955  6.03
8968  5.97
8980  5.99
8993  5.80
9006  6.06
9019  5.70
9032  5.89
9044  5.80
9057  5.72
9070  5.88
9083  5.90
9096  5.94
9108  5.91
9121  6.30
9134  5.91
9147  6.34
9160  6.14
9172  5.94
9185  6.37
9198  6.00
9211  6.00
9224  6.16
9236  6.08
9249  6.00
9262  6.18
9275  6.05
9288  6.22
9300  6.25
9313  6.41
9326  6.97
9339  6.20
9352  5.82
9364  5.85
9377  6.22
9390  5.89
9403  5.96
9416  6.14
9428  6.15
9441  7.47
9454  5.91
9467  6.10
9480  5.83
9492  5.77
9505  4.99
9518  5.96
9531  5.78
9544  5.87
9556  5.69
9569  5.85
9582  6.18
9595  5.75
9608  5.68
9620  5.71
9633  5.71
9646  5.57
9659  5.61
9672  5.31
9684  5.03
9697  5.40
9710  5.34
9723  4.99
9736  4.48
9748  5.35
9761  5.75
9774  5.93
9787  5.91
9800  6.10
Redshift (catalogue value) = 0.140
